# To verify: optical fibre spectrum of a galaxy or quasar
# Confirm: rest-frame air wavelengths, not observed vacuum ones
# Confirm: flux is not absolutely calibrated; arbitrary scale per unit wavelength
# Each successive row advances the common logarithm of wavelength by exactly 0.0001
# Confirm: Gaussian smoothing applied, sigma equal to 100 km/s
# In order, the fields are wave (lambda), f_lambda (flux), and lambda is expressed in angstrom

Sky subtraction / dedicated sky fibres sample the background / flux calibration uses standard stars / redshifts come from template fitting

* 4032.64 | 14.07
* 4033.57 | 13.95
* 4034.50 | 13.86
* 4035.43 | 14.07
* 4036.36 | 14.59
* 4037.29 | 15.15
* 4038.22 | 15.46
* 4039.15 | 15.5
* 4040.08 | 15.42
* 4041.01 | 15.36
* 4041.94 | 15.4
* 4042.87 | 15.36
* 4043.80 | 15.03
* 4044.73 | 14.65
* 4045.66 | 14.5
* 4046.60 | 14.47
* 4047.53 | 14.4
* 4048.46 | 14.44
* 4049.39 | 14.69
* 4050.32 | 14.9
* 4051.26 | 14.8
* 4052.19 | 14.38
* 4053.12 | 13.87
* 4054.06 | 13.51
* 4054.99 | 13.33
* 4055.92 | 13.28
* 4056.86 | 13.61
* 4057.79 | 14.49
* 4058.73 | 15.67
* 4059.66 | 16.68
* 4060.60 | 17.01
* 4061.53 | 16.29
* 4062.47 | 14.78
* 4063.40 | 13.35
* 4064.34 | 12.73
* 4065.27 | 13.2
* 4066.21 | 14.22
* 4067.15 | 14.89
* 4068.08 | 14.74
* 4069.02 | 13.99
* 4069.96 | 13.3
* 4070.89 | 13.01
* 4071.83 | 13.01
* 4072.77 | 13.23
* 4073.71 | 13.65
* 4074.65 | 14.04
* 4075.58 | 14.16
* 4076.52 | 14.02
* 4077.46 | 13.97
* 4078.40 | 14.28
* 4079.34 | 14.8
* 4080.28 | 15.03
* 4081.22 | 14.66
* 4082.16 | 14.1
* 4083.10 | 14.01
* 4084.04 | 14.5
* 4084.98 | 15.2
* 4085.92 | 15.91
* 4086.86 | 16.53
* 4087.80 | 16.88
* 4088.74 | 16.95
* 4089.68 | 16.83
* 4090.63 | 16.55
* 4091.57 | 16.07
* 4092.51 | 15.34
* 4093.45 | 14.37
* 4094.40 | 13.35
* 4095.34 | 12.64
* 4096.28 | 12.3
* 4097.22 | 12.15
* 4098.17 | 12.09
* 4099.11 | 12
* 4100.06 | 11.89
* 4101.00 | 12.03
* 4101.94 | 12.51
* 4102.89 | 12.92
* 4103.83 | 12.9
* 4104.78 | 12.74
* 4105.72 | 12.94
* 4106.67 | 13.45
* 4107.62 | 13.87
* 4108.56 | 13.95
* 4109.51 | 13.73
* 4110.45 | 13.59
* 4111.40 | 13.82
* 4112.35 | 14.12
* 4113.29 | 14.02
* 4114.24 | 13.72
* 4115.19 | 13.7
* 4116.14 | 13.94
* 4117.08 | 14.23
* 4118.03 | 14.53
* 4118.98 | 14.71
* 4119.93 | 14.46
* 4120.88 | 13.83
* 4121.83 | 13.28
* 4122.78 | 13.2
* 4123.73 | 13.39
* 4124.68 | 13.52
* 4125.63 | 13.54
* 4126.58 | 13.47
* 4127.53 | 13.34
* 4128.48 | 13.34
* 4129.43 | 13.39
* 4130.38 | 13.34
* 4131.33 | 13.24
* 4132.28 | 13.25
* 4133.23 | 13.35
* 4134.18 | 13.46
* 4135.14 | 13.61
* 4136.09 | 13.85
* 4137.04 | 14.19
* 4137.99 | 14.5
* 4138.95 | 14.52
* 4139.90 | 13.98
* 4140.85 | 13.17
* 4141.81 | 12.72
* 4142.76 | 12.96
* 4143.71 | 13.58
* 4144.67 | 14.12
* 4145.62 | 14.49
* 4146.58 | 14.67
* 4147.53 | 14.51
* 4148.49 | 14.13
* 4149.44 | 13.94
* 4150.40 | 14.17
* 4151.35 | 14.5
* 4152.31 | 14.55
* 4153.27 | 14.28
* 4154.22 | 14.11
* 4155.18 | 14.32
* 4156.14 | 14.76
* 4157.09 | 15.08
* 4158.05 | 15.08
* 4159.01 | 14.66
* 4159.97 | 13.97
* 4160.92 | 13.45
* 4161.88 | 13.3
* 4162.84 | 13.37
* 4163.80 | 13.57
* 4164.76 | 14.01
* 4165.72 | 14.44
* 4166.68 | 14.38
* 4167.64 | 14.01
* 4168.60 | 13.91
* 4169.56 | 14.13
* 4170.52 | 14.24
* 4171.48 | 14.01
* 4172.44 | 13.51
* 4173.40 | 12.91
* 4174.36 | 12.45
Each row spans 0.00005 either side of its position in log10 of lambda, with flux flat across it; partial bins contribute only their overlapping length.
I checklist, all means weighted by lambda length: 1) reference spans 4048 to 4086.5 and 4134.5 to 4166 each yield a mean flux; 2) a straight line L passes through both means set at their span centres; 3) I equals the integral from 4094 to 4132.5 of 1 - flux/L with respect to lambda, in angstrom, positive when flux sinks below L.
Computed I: 2.3 angstrom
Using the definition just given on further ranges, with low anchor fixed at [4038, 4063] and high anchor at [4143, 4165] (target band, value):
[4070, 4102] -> 0.96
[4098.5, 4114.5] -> 1.46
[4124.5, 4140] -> 0.75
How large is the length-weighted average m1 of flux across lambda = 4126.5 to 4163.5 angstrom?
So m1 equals 13.9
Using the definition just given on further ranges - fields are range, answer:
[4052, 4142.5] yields 14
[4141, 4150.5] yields 13.9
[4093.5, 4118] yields 13.2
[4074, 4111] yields 14.1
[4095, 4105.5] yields 12.4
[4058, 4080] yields 14.3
